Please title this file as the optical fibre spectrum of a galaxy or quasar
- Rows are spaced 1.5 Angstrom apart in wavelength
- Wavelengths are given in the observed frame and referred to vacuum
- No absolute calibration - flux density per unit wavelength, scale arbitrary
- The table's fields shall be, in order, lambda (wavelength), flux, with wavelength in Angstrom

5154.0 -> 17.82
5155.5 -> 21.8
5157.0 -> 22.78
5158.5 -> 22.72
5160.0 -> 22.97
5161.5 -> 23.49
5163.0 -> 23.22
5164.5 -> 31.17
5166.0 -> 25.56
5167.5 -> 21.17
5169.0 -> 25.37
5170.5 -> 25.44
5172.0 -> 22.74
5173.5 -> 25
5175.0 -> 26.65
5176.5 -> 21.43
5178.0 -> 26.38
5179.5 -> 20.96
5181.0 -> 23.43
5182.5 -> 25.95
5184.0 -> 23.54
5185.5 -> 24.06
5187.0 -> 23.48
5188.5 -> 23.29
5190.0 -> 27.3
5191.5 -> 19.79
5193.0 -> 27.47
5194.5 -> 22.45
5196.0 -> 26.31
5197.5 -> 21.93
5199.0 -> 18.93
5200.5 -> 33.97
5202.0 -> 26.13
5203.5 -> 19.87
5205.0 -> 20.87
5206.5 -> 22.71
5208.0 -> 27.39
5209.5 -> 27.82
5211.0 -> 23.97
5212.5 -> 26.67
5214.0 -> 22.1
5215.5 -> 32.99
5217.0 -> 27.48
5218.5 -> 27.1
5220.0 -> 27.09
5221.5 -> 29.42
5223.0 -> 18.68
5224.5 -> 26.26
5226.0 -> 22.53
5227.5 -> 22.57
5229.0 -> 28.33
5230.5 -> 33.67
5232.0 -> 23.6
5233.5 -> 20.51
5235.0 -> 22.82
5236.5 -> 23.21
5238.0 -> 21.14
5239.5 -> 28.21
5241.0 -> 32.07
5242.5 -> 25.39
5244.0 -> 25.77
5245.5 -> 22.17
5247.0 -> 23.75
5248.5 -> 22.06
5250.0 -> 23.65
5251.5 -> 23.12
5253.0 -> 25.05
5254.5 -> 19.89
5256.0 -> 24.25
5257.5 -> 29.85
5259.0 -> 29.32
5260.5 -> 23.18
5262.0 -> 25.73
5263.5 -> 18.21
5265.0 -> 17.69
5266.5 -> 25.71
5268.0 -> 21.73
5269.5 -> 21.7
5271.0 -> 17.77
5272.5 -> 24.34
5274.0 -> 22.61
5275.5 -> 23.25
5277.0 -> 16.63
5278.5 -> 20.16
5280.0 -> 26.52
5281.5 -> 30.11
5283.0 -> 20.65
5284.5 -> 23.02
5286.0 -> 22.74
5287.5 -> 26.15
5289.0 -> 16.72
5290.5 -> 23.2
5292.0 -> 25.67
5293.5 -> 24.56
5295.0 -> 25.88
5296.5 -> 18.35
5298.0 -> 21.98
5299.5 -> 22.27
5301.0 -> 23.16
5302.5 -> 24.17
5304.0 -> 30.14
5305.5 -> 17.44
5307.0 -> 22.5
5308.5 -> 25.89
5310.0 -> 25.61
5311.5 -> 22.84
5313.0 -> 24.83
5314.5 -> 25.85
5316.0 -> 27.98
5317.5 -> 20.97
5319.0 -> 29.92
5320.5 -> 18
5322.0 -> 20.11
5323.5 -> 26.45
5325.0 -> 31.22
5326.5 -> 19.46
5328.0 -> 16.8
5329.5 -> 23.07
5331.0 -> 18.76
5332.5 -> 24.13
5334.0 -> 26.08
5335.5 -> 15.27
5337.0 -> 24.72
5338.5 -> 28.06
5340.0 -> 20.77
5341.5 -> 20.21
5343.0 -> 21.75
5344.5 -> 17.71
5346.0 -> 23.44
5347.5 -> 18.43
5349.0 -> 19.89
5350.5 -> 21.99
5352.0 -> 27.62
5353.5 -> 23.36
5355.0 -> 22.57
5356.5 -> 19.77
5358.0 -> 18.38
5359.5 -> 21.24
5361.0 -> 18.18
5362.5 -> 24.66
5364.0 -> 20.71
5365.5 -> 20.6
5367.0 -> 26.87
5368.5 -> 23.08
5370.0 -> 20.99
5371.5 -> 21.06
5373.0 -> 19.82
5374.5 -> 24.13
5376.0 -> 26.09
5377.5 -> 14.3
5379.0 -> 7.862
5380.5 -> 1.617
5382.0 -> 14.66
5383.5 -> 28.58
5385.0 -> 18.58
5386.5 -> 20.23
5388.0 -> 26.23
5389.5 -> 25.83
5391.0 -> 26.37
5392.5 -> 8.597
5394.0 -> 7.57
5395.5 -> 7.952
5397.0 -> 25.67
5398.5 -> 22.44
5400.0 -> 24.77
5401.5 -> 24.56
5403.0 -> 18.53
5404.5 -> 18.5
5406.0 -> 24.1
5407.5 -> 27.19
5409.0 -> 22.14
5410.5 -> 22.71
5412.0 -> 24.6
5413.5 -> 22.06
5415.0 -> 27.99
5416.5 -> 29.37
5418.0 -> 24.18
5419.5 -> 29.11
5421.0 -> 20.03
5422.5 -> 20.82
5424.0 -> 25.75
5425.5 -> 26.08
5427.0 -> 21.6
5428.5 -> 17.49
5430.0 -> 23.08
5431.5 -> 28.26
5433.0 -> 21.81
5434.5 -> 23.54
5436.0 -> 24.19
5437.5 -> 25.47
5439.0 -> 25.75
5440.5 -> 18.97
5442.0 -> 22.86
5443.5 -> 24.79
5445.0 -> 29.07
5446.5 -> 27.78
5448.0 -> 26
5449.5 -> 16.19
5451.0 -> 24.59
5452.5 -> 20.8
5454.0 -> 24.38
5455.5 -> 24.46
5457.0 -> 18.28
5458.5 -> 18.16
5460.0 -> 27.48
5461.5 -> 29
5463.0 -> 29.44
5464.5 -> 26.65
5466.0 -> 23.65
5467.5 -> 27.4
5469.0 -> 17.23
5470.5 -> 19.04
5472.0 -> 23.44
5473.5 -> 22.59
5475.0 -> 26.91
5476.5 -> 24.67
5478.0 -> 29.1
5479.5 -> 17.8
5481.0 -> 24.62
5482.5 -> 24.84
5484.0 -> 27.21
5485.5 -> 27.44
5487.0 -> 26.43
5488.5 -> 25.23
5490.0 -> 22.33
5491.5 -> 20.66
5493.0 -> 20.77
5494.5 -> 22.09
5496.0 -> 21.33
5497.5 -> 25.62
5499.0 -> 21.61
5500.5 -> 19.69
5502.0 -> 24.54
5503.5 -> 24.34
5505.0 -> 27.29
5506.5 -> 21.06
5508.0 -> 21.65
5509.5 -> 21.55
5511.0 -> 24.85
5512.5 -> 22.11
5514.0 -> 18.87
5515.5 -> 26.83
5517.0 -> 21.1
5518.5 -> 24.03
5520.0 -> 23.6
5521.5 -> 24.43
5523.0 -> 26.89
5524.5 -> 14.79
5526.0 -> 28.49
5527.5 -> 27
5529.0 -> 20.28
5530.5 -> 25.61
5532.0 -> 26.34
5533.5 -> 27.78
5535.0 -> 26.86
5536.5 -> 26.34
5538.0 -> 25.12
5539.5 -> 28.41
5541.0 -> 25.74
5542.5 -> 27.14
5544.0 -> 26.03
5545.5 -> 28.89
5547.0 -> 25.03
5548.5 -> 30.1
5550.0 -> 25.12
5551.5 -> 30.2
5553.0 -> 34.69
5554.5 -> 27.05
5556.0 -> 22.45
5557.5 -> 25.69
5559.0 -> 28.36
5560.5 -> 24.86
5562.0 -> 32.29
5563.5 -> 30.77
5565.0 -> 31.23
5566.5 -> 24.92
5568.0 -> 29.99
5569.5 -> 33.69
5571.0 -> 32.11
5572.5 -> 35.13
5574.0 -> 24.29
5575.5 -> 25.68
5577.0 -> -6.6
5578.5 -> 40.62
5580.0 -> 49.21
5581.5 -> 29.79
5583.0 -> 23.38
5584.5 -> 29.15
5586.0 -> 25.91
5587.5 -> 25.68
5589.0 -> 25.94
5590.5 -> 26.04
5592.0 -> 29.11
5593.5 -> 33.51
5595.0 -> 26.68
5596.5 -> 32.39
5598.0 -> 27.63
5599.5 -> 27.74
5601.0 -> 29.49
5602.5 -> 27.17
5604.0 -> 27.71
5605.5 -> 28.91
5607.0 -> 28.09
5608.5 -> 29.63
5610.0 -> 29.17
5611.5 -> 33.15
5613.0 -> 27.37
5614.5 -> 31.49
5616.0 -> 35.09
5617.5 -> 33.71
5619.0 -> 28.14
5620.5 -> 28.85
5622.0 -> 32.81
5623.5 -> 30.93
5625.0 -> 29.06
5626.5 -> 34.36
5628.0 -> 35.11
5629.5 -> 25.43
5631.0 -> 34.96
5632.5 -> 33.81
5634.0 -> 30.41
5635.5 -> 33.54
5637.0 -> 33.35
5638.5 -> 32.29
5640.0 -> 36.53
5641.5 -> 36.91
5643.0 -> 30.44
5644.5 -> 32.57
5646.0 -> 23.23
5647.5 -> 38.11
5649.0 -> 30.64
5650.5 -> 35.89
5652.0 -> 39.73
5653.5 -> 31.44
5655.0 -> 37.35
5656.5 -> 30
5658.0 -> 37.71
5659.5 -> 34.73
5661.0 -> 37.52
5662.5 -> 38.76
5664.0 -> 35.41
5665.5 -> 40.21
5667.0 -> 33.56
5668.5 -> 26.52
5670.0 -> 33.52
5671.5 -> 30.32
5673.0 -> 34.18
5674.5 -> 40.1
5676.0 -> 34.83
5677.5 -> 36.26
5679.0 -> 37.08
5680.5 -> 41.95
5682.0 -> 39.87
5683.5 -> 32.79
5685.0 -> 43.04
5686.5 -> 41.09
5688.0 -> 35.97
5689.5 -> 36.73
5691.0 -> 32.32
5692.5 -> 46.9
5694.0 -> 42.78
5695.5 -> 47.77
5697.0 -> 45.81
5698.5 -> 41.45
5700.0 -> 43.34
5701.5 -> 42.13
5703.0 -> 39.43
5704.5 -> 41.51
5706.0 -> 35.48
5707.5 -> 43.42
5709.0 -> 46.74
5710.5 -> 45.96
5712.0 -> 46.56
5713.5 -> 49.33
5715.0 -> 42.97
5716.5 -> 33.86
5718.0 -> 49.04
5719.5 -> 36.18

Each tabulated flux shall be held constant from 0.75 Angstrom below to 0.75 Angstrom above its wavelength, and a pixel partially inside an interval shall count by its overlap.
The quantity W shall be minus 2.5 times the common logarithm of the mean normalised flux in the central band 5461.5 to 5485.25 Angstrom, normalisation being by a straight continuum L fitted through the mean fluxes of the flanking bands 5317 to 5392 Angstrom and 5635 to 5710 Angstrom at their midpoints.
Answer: 0.11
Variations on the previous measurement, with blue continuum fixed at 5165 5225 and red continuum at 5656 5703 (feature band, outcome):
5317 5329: 0.23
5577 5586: 0.17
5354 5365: 0.37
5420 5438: 0.32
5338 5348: 0.32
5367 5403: 0.48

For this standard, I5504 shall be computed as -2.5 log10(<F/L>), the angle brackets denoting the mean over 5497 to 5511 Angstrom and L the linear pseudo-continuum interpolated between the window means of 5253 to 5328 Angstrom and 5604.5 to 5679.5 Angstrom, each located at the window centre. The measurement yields 0.26 mag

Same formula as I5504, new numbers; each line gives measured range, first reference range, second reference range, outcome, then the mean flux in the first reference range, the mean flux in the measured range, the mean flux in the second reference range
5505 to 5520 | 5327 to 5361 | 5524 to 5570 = 0.15 mag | 21.5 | 22.7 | 27.2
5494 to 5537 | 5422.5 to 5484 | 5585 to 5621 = 0.10 mag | 23.8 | 23.7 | 29.1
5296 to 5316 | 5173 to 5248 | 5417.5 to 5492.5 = 0.04 mag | 24.9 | 23.7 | 23.9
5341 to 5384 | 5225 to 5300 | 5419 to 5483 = 0.17 mag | 23.6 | 20.3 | 23.8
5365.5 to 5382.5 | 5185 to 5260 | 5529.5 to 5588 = 0.39 mag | 25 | 18.4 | 27.8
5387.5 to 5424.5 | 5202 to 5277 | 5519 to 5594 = 0.17 mag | 24.3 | 22.2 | 27.3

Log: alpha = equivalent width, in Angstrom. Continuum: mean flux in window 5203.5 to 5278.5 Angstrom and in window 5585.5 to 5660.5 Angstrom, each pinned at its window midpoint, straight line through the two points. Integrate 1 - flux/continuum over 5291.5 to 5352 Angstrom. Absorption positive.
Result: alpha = 6.5 Angstrom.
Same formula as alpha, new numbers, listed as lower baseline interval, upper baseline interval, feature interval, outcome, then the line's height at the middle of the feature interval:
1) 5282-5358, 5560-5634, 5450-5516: 7.9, 26.8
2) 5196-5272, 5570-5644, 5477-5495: 2.7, 28.3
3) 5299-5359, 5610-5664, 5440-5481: 5.1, 27.1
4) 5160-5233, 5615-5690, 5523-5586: 9.6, 32.3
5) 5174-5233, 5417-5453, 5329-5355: 2.3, 24.2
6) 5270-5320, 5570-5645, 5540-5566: 0.9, 28.9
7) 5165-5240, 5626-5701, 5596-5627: 4.1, 34.7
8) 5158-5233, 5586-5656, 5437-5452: 2.3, 28.5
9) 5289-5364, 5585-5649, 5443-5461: 1.7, 26.1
